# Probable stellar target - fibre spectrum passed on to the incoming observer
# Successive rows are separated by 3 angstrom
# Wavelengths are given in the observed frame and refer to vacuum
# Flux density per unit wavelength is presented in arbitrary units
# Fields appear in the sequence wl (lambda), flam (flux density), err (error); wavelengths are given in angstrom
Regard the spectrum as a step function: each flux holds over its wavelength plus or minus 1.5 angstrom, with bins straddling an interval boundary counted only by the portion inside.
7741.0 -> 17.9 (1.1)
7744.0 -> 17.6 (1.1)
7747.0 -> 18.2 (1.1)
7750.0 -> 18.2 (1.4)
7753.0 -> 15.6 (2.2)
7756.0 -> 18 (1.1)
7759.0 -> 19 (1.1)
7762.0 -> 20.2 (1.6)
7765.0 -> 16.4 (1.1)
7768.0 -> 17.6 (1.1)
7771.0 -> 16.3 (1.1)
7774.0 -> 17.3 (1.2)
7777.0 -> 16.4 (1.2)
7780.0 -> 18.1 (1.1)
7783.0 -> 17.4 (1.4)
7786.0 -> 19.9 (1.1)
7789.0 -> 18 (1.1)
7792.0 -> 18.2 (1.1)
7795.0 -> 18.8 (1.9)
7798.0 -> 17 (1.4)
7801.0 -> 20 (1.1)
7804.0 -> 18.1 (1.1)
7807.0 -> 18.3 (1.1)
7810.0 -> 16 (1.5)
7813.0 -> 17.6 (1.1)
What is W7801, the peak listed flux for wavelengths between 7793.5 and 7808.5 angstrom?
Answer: 20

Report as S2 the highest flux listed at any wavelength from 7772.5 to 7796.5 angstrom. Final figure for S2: 19.9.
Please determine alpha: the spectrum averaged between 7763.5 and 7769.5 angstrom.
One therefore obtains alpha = 17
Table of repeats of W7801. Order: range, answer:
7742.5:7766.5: 20.2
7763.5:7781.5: 18.1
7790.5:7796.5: 18.8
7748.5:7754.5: 18.2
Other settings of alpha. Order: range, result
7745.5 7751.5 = 18.2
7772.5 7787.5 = 17.8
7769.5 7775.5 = 16.8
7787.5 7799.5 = 18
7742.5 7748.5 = 17.9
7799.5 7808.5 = 18.8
